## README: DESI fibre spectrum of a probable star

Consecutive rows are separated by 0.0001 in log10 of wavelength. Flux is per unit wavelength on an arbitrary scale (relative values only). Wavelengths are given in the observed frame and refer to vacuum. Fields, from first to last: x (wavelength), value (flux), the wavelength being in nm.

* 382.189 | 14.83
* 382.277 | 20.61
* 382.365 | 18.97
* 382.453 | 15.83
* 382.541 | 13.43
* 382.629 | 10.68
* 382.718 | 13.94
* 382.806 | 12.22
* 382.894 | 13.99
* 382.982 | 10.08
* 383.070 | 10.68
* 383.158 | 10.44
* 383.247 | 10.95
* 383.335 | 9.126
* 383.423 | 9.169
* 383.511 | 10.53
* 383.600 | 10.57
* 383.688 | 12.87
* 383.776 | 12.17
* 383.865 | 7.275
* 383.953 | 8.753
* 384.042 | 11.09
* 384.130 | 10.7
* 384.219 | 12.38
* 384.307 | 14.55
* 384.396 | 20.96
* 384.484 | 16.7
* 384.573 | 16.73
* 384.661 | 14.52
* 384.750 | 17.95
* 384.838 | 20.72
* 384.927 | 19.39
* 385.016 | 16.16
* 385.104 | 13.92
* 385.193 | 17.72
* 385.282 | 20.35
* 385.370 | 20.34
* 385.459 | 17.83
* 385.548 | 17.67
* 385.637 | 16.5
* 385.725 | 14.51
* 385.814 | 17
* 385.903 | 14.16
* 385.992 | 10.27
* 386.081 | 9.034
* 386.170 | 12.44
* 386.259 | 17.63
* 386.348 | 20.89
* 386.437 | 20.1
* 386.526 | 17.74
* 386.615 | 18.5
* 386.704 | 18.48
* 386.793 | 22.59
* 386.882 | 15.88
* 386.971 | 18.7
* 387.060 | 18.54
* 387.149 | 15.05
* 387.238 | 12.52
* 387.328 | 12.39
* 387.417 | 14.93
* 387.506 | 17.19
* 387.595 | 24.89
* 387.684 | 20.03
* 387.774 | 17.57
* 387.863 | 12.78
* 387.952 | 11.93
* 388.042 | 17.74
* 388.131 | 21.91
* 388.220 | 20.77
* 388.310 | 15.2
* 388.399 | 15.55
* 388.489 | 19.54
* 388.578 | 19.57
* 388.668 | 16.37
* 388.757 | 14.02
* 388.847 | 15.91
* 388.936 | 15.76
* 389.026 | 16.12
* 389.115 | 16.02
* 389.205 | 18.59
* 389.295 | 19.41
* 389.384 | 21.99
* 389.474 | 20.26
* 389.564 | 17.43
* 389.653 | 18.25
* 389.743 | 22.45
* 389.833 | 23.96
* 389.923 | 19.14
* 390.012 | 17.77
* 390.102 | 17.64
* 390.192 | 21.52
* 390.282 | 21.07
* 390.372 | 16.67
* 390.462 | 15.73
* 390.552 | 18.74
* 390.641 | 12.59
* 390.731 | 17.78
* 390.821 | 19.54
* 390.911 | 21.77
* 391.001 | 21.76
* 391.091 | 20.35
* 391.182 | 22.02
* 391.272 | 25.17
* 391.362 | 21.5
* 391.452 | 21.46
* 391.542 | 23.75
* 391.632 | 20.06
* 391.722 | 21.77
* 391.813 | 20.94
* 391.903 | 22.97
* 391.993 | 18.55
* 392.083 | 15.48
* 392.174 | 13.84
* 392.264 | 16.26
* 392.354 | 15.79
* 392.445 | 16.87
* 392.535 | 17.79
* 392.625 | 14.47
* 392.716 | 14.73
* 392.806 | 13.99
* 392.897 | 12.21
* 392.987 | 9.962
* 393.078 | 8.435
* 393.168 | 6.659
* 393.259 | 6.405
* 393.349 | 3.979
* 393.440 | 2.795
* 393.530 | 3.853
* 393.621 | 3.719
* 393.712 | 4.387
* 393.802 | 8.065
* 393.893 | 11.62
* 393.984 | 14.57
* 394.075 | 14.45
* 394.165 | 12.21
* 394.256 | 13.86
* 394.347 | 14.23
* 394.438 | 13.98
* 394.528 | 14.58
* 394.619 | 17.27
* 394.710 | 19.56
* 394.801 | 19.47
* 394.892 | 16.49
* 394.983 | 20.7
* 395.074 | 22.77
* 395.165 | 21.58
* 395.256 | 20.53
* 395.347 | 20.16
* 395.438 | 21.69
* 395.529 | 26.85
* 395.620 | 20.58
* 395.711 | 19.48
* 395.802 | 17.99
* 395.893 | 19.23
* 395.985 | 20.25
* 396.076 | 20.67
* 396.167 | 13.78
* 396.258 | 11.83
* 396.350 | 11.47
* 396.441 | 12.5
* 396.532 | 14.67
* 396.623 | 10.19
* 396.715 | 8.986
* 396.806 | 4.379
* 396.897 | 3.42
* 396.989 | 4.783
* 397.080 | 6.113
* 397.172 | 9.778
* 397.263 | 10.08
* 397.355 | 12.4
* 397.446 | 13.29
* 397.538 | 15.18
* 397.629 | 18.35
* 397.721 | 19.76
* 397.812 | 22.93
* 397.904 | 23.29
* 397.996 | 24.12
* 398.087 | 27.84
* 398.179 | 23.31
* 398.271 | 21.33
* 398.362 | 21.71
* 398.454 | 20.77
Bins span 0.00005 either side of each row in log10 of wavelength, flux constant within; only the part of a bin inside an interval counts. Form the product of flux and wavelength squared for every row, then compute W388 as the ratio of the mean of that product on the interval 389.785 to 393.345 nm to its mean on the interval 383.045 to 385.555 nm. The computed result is 1.3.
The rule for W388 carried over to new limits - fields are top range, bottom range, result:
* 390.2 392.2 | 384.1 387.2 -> 1.21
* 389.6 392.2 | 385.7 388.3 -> 1.21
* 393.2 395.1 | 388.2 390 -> 0.69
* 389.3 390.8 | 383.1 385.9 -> 1.35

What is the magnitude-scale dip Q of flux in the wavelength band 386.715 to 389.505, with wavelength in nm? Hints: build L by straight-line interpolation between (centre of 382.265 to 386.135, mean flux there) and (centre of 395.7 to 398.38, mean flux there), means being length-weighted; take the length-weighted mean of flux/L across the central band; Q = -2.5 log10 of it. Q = -0.200 mag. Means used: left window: 14.1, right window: 15.3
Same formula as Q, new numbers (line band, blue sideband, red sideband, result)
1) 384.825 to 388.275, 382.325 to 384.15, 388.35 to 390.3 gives -0.119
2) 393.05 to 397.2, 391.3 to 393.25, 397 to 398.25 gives 0.246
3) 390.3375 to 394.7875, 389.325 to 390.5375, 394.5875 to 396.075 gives 0.297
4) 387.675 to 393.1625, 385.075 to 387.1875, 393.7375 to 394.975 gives -0.140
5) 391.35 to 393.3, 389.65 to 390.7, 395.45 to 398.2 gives 0.118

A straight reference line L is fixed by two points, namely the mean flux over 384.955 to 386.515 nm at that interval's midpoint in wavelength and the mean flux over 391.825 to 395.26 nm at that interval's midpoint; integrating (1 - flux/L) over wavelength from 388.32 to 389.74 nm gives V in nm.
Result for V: -0.238 nm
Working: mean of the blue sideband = 16.3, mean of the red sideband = 13.7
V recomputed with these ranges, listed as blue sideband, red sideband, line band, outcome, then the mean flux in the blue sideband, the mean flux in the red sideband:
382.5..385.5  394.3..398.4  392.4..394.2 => 0.67 nm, 13.8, 16.7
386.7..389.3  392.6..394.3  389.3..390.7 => -0.46 nm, 17.1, 9.43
